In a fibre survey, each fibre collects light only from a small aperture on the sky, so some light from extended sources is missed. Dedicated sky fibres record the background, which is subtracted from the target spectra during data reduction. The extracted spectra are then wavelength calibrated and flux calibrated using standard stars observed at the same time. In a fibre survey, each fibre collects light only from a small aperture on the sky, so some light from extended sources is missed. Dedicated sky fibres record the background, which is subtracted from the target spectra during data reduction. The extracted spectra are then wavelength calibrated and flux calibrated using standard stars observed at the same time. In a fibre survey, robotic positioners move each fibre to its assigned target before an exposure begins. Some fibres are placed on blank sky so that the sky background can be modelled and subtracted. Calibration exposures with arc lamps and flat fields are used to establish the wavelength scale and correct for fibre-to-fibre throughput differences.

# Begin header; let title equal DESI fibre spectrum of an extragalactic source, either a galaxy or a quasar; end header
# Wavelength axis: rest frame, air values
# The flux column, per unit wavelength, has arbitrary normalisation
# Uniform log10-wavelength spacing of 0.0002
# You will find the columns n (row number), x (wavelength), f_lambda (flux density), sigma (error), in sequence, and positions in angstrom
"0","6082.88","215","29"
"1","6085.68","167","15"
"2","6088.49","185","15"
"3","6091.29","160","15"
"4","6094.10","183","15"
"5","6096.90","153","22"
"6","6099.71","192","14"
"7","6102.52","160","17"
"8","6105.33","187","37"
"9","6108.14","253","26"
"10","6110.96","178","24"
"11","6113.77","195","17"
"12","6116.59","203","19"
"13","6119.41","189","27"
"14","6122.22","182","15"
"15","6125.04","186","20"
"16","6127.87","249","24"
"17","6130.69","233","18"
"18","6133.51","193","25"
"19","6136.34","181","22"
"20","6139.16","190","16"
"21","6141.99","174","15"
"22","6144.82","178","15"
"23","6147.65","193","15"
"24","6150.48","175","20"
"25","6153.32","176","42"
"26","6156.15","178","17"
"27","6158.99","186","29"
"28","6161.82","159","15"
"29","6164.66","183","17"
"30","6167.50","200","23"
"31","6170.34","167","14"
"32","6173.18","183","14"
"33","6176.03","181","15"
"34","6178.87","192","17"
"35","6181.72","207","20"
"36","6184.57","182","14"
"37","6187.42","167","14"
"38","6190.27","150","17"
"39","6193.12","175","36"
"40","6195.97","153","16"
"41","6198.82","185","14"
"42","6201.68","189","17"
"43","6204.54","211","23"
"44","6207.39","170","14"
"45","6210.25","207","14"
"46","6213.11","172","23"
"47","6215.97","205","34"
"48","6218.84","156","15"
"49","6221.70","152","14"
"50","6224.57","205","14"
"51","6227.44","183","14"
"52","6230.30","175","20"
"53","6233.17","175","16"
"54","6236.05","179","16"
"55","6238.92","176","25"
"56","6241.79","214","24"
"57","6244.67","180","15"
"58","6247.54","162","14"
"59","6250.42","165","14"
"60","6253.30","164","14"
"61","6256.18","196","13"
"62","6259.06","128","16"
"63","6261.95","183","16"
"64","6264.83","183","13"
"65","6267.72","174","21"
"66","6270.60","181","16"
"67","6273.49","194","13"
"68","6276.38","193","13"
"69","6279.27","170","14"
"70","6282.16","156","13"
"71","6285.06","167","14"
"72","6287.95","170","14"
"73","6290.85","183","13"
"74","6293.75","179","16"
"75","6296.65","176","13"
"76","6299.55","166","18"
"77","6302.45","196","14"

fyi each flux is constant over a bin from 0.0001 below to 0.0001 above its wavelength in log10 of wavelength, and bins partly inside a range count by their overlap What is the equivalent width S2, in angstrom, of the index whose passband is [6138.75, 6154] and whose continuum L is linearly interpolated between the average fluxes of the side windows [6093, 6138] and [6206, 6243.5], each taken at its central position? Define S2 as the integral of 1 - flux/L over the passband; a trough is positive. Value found 0.9 angstrom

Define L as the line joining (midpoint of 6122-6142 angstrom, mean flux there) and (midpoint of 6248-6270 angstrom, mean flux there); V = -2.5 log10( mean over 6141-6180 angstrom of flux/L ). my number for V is 0.08 mag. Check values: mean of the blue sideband 201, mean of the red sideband 170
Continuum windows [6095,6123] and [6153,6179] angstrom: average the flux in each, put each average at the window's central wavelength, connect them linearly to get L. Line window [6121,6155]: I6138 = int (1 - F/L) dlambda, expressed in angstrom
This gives -1.4 angstrom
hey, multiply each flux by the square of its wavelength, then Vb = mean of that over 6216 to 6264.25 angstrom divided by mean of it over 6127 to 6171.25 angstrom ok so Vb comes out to 0.96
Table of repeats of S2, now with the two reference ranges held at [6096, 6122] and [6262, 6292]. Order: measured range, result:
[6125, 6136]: -1.6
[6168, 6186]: -0.1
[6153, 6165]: 0.7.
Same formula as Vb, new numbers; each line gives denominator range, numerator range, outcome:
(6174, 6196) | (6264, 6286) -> 1.03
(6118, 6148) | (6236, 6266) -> 0.93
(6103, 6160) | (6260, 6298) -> 0.96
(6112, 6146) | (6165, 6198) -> 0.92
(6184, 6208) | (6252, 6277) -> 1.03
